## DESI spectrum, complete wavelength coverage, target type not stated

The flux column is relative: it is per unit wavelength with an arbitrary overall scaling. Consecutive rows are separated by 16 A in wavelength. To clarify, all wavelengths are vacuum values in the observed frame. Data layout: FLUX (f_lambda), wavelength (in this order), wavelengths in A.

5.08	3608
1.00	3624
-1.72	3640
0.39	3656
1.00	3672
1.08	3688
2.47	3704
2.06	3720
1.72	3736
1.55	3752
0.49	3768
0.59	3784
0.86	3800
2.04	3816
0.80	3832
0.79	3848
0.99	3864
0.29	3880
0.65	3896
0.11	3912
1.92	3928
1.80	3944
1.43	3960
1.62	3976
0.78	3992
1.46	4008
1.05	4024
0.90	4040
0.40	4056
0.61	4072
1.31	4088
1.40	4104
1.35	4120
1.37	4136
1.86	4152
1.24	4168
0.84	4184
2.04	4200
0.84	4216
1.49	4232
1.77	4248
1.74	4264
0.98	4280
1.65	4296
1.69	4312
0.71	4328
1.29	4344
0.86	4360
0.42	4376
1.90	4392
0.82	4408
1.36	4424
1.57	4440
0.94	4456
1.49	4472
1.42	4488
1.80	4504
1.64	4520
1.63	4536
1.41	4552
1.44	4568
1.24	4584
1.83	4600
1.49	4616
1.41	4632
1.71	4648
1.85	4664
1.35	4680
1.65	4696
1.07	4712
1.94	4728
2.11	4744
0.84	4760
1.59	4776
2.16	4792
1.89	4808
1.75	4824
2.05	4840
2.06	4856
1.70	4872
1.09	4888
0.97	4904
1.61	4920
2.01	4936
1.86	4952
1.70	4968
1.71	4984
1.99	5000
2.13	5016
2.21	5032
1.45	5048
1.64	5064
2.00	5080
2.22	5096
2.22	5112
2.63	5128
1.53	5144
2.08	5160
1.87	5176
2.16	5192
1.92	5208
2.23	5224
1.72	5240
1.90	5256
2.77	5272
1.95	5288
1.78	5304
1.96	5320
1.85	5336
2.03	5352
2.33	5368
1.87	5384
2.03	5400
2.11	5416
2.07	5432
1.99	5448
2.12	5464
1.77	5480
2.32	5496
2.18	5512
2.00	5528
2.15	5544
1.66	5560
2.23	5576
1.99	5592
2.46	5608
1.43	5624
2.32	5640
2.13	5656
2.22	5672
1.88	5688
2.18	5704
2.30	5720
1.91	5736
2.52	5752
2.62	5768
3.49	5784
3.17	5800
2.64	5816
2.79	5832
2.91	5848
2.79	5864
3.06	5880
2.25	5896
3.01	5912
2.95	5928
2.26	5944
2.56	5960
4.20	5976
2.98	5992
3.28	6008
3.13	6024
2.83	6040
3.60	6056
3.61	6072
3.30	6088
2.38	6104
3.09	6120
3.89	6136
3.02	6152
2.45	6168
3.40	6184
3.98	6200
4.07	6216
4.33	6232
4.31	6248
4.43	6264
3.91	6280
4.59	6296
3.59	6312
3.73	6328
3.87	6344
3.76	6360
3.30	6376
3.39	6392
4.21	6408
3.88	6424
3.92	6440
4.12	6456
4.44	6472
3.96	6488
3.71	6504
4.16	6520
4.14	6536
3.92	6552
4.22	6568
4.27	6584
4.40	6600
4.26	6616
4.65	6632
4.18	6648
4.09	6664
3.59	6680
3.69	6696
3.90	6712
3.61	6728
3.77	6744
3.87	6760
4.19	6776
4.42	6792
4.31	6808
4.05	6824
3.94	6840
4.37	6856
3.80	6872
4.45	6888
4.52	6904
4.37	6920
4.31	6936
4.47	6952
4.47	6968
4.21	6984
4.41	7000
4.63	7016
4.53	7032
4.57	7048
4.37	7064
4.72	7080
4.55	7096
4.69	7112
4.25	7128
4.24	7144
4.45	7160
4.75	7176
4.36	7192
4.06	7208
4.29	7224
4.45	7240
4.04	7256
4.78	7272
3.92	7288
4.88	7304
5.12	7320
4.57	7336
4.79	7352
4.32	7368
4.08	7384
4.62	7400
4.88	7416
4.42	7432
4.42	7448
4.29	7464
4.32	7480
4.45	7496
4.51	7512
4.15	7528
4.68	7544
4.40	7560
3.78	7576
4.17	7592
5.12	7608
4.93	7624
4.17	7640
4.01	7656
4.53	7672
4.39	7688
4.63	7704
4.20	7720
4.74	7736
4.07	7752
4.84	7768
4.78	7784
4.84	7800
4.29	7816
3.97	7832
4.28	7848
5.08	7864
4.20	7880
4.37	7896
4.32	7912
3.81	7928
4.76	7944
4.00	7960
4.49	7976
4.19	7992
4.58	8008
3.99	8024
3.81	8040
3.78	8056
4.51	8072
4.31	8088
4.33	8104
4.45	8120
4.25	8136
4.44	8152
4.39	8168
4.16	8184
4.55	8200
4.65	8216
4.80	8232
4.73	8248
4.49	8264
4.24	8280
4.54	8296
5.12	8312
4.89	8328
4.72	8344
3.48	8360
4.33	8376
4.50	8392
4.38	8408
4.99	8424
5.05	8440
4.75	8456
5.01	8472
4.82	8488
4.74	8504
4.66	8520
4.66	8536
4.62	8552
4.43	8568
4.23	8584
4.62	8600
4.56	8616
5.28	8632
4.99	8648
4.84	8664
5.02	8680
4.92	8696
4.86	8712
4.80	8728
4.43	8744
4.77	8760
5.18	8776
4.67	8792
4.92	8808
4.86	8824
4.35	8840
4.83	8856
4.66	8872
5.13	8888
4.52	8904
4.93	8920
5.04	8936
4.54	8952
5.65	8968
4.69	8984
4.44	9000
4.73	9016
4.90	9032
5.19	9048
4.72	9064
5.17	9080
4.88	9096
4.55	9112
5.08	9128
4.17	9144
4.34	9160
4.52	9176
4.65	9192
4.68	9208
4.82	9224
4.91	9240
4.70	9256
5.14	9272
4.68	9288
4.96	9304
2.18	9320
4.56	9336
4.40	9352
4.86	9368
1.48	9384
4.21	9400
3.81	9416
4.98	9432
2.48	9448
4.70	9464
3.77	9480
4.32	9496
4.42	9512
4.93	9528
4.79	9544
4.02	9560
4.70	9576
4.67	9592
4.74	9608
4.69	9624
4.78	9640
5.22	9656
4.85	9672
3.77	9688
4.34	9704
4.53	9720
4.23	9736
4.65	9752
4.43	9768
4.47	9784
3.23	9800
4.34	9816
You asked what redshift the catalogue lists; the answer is 0.55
